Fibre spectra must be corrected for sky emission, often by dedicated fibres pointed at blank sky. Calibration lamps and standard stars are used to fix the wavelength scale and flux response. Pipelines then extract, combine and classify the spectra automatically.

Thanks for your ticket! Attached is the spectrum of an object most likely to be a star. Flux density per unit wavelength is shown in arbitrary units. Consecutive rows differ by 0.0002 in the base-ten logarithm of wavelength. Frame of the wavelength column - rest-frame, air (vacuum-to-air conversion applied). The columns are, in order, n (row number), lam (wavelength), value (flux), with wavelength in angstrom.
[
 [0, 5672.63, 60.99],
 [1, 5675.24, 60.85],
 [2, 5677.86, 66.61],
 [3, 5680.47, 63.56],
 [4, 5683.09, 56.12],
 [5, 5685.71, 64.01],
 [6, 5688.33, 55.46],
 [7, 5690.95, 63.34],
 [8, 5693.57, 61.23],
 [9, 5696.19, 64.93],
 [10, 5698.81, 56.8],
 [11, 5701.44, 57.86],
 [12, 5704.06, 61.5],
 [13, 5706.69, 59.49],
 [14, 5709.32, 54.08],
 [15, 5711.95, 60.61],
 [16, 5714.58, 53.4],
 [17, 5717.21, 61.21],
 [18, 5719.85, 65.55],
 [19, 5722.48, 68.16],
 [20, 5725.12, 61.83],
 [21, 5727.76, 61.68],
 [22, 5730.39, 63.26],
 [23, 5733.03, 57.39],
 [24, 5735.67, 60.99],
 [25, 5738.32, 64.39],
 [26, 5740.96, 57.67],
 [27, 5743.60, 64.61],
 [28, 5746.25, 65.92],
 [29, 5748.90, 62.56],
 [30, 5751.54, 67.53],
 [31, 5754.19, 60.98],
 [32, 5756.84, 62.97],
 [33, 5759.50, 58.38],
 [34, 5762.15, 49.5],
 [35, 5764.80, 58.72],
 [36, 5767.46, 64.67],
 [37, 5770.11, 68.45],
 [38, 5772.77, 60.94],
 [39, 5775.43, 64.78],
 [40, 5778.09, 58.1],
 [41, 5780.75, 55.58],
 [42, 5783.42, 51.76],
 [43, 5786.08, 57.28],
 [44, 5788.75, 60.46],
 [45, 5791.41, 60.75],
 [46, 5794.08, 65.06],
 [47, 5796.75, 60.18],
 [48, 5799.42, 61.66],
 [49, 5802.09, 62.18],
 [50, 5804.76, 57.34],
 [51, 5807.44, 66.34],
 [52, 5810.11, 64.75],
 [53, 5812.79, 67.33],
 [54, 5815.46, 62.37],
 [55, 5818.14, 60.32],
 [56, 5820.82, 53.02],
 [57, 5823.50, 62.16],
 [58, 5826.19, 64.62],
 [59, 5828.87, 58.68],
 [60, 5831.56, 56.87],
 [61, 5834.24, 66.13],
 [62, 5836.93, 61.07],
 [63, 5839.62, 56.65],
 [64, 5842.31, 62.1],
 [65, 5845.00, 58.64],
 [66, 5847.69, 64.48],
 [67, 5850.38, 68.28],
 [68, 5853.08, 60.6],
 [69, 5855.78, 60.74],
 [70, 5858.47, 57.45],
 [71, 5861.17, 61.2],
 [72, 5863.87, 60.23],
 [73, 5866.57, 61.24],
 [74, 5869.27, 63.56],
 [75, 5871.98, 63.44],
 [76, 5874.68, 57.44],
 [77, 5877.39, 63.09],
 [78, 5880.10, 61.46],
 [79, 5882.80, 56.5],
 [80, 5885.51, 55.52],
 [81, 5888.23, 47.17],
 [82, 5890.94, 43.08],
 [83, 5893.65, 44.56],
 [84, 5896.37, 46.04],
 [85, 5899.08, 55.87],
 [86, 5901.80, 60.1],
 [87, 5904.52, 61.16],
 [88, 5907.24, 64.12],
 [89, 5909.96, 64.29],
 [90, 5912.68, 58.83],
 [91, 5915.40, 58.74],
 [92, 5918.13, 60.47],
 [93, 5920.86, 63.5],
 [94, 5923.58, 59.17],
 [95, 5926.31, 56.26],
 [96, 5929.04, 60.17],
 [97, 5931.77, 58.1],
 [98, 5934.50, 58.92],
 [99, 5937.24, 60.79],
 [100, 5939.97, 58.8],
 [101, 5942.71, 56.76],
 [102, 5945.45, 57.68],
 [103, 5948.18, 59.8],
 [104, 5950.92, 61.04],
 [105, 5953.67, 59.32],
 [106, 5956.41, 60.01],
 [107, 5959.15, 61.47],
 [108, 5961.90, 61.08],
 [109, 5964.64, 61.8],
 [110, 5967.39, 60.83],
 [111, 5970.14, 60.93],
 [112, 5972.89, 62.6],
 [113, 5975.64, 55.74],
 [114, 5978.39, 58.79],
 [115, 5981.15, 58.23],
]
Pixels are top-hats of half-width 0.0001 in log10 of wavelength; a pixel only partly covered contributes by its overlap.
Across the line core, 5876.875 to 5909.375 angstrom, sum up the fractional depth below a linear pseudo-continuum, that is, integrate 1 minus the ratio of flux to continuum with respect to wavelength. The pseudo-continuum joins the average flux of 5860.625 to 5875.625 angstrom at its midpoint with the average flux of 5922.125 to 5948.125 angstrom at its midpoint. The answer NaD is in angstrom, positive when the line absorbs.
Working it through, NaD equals 2.9 angstrom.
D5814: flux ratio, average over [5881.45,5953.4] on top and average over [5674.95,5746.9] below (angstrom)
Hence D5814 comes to 0.9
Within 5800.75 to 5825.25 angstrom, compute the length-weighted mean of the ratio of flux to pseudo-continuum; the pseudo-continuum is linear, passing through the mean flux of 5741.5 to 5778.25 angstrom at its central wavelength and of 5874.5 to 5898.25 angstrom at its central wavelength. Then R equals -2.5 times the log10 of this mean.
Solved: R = -0.07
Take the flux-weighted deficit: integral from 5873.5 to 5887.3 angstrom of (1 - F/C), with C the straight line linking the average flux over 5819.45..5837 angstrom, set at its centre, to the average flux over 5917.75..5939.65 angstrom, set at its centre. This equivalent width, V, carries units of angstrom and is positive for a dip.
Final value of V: 0.3 angstrom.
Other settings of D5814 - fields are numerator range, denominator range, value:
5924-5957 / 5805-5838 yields 0.95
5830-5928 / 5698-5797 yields 0.97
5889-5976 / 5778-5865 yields 0.96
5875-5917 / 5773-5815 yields 0.92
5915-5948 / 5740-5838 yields 0.97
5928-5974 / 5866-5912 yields 1.05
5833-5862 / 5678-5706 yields 1.01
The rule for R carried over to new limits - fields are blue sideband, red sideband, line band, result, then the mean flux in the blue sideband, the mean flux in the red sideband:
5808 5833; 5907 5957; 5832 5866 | -0.01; 61.3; 59.7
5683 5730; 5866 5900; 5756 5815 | -0.05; 60.6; 55.2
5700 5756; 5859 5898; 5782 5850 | -0.05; 61.5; 56.1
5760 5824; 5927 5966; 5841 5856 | -0.04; 60.5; 59.6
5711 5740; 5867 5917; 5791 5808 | -0.04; 61.6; 57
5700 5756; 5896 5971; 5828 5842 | 0.01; 61.5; 59.7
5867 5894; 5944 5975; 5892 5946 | 0.00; 56.2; 60.5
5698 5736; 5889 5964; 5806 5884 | -0.04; 60.3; 58.1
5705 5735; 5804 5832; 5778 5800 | 0.04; 60.6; 61.5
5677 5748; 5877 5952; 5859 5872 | -0.06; 61.1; 57.5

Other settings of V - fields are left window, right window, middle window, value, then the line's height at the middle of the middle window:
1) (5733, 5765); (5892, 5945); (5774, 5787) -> 0.7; 60.6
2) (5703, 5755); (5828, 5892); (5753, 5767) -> 0.6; 61.1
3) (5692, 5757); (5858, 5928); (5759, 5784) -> 0.5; 60.5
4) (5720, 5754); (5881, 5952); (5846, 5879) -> -1.6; 59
